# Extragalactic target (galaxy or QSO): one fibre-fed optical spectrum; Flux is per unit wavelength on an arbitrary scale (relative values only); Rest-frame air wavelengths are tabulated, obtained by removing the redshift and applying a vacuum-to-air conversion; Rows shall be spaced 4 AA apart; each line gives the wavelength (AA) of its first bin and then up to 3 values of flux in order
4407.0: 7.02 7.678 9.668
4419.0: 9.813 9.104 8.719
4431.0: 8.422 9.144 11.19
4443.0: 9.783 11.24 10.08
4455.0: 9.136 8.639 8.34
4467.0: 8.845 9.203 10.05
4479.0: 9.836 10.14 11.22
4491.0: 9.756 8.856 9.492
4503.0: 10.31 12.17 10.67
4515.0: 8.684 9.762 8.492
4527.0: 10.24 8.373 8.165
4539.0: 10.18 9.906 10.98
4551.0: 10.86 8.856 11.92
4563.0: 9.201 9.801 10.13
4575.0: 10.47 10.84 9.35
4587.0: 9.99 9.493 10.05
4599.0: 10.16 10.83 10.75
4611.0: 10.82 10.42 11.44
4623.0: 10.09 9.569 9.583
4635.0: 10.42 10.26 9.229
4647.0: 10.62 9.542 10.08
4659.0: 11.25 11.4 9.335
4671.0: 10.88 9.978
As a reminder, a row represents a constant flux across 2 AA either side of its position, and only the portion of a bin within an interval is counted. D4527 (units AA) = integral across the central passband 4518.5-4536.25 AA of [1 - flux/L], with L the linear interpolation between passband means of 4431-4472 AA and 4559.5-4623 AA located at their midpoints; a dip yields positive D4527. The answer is 1.70 AA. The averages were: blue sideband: 9.51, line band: 8.98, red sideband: 10.3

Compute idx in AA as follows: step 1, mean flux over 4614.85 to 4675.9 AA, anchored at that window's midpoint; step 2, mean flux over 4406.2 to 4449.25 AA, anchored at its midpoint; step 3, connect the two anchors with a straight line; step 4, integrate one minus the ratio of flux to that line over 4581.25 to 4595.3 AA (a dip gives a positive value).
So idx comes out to 0.5 AA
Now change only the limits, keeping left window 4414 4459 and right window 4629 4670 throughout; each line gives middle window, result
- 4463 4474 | 0.81 AA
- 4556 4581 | -0.90 AA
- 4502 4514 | -1.35 AA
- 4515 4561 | 0.68 AA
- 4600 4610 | -0.66 AA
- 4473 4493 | -0.94 AA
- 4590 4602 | 0.04 AA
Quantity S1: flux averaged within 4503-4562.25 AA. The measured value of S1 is 9.94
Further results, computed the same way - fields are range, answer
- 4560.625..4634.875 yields 10.2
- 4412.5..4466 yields 9.45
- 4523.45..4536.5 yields 8.9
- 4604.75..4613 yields 10.8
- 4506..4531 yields 9.79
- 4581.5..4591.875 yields 9.64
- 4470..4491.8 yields 10.1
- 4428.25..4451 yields 9.93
